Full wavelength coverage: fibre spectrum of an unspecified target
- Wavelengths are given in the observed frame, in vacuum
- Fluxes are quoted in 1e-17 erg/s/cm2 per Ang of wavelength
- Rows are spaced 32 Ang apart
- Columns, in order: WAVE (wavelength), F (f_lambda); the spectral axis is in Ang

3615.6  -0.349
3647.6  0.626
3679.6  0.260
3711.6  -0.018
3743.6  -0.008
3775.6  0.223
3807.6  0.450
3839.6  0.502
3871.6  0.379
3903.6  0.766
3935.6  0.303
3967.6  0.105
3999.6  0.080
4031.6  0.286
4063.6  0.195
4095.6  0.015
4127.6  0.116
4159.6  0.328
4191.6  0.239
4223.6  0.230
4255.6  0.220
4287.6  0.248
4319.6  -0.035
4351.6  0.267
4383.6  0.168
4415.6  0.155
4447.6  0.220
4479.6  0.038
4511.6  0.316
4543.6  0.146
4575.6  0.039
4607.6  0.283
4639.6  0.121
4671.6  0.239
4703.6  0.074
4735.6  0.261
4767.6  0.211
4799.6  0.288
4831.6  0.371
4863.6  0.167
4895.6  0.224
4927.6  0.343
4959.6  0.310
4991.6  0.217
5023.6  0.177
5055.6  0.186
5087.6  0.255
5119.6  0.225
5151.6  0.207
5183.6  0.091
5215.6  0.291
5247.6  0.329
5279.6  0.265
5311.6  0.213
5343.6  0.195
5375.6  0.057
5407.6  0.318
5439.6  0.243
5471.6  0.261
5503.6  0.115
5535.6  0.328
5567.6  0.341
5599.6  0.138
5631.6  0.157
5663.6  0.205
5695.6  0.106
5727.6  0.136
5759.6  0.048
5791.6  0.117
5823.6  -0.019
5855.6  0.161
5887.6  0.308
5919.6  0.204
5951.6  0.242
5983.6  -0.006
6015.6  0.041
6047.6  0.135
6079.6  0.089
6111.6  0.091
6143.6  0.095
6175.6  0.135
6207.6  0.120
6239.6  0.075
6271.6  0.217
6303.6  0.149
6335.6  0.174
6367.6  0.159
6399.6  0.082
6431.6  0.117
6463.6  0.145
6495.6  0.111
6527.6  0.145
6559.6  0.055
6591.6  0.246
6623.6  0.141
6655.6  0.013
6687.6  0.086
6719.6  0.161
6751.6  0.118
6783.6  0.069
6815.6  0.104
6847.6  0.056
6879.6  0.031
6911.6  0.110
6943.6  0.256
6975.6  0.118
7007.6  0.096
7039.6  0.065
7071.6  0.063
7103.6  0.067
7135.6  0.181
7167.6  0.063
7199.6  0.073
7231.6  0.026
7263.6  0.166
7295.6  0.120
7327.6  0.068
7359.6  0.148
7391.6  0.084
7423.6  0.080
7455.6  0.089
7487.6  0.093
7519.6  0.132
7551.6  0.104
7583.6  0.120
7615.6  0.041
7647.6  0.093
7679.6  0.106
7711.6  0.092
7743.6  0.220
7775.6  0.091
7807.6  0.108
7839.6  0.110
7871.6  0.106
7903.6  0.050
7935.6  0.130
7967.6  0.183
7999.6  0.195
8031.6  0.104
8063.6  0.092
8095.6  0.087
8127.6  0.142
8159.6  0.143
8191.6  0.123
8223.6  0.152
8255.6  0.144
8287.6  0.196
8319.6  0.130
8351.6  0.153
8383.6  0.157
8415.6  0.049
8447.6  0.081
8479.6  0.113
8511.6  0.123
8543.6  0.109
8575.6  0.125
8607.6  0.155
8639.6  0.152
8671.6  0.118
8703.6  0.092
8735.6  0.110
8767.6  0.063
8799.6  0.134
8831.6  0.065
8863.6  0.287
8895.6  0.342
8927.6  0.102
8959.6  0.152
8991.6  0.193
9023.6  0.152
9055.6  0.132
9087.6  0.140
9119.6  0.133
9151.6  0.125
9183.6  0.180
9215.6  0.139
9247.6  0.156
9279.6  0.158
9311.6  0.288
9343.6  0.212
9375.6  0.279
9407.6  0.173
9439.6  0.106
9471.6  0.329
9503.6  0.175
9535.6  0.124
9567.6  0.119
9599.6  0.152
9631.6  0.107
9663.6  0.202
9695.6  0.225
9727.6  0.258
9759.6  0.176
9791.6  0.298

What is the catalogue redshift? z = 1.381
